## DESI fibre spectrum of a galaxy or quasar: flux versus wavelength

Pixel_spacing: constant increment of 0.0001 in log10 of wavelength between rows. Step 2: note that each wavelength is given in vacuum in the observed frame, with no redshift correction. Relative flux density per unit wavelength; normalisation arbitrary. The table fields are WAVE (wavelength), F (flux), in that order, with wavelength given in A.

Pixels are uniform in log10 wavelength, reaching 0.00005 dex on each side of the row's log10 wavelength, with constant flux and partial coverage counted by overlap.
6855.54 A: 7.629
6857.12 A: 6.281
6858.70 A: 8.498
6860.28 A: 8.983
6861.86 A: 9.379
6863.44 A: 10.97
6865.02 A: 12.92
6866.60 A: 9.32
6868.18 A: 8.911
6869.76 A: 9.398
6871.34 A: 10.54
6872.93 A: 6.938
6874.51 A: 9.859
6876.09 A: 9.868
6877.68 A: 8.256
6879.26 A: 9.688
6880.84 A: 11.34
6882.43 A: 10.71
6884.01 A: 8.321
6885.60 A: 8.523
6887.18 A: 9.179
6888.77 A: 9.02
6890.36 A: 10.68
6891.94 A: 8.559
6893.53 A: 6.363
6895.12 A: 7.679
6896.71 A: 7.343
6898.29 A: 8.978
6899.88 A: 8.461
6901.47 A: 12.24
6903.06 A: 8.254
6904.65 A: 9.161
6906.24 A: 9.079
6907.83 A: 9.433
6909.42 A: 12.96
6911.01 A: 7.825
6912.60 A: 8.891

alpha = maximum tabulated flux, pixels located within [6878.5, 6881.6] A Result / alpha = 11.34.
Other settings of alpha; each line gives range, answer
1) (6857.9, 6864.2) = 10.97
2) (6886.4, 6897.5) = 10.68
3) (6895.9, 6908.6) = 12.24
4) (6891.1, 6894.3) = 8.559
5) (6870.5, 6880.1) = 10.54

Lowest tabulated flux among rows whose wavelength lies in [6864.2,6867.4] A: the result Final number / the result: 9.32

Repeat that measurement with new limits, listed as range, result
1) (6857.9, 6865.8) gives 8.498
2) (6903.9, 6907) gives 9.079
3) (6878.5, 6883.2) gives 9.688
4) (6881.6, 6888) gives 8.321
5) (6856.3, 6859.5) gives 6.281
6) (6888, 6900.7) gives 6.363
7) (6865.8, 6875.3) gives 6.938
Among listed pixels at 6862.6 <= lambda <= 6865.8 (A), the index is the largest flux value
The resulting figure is 12.92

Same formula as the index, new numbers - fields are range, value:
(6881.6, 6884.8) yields 10.71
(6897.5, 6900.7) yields 8.978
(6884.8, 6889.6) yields 9.179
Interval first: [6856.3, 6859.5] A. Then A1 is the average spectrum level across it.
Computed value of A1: 7.39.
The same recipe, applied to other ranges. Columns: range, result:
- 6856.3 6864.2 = 8.81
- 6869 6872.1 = 9.98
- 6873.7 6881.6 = 9.8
